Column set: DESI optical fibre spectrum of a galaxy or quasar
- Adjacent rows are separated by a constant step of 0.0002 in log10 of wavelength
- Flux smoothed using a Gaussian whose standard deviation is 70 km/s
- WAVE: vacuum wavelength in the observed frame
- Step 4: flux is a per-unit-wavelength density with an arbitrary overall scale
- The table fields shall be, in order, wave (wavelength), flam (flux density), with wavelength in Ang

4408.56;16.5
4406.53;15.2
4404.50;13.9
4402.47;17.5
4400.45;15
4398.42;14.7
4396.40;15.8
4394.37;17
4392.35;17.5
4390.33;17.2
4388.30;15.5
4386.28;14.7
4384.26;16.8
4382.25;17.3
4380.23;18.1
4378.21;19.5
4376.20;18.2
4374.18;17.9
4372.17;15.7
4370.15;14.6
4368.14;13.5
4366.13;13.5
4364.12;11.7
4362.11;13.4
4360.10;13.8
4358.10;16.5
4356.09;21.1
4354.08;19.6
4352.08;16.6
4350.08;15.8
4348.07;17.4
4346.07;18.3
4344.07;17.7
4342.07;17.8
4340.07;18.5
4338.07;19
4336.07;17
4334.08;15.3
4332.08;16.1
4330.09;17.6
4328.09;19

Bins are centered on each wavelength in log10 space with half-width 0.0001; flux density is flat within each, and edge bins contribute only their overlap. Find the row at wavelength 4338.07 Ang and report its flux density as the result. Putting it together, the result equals 19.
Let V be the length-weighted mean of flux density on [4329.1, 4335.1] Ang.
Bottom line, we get 16.4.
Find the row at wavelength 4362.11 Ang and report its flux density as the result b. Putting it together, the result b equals 13.4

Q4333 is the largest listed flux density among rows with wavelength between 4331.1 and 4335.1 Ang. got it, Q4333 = 16.1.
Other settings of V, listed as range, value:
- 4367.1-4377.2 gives 16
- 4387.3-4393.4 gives 16.7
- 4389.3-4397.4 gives 16.9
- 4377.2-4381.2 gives 18.8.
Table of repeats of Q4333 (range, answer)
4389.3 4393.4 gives 17.5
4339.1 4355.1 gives 19.6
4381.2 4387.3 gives 17.3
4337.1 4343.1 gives 19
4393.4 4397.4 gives 17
